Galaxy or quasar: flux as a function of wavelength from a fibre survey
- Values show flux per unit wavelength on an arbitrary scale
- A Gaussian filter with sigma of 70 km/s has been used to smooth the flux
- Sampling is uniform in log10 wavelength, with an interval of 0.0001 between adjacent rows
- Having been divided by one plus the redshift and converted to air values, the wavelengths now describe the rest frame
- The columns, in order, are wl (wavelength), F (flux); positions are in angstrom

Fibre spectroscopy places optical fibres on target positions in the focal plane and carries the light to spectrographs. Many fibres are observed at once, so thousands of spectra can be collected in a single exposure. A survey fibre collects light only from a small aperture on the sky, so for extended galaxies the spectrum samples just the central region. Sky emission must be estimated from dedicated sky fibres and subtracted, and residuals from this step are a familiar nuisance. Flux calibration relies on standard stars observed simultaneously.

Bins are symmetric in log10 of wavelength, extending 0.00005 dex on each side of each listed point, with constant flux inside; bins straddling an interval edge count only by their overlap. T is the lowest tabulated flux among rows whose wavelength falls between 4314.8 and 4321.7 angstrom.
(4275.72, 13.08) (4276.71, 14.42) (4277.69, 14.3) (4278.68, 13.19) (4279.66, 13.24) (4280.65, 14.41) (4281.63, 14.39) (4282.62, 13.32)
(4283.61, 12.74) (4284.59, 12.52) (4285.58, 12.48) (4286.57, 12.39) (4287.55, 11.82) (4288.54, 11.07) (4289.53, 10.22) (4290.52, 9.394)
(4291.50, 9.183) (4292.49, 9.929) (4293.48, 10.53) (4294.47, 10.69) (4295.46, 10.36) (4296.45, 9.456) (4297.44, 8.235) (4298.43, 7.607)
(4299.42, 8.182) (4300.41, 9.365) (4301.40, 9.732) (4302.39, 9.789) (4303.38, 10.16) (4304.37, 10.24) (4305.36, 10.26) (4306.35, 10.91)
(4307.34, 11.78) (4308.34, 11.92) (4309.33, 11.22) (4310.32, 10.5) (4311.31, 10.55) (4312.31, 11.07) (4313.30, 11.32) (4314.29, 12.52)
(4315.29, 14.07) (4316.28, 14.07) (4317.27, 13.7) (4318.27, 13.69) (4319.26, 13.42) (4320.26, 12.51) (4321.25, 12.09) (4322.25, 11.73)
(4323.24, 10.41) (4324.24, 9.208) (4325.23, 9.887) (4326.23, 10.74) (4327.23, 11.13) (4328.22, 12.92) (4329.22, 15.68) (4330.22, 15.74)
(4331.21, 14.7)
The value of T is 12.09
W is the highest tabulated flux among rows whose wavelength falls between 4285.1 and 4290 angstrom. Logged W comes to 12.48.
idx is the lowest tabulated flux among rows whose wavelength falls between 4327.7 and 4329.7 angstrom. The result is 12.92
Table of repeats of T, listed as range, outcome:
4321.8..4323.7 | 10.41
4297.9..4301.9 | 7.607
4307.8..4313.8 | 10.5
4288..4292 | 9.183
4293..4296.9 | 9.456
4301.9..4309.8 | 9.789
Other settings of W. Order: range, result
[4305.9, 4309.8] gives 11.92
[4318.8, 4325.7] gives 13.42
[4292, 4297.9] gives 10.69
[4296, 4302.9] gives 9.789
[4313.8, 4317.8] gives 14.07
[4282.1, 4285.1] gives 13.32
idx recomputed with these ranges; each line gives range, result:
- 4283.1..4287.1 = 12.39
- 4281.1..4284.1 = 12.74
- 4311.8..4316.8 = 11.07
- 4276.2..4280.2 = 13.19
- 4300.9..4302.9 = 9.732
